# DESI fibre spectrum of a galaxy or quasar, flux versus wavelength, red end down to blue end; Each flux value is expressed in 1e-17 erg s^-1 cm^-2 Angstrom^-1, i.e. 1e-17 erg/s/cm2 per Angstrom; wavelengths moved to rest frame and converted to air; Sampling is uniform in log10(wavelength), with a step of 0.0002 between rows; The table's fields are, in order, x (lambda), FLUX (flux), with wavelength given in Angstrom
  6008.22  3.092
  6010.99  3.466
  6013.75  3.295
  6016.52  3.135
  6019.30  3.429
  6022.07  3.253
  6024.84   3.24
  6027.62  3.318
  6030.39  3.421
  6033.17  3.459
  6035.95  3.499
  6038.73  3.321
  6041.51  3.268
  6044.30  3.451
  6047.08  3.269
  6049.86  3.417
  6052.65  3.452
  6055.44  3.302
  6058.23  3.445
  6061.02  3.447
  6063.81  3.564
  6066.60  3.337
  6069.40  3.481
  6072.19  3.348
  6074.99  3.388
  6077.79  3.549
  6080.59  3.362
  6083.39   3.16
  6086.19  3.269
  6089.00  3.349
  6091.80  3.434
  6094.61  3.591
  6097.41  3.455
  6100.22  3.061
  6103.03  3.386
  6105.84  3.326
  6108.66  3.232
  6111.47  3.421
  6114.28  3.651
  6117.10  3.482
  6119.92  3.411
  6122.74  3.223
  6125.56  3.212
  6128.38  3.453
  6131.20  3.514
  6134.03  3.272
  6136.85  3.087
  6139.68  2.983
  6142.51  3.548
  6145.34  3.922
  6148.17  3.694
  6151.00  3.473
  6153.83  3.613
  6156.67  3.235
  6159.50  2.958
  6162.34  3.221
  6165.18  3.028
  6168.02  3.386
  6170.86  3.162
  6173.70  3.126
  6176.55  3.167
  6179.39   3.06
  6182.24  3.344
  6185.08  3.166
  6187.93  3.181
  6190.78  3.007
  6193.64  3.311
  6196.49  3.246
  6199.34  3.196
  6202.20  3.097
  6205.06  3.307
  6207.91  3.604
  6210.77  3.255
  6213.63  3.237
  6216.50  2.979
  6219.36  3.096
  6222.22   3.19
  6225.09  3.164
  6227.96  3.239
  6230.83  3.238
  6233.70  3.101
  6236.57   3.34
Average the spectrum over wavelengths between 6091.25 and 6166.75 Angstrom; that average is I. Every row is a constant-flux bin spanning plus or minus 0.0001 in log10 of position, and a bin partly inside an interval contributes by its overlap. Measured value 3.37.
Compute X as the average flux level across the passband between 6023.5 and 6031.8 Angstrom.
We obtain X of 3.33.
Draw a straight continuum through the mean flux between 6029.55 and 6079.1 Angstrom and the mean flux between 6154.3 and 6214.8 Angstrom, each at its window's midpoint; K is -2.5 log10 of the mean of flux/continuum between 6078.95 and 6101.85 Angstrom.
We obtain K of 0.01 mag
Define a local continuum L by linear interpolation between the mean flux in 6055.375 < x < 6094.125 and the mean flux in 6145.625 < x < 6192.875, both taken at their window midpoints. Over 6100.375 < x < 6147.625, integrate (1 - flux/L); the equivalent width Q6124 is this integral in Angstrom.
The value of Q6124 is -0.8 Angstrom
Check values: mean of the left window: 3.4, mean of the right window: 3.26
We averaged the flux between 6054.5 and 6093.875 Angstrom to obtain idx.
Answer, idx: 3.39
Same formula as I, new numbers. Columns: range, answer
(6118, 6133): 3.36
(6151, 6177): 3.23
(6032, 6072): 3.41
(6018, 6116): 3.38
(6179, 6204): 3.18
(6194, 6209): 3.29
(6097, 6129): 3.35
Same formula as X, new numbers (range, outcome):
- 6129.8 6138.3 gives 3.29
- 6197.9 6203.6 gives 3.15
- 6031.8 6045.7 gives 3.4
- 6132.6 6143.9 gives 3.22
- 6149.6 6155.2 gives 3.54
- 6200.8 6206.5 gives 3.21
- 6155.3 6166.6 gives 3.11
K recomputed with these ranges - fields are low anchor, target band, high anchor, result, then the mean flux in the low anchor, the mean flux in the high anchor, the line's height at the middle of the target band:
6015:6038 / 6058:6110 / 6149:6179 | -0.02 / 3.34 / 3.24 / 3.3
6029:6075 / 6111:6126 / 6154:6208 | -0.04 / 3.4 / 3.2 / 3.3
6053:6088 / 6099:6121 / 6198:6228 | -0.01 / 3.39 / 3.21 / 3.34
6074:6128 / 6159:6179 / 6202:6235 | 0.04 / 3.37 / 3.21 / 3.28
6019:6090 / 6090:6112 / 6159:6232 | -0.01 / 3.38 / 3.19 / 3.32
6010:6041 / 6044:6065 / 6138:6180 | -0.03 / 3.35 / 3.31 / 3.34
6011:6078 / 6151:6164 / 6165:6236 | -0.01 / 3.38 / 3.2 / 3.25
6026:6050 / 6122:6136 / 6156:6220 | -0.02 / 3.38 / 3.19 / 3.26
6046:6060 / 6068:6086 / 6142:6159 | 0.02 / 3.38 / 3.55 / 3.42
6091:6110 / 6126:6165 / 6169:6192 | -0.04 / 3.35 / 3.16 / 3.24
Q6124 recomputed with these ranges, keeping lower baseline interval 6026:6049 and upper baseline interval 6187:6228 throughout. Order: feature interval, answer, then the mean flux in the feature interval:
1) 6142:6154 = -1.5 Angstrom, 3.66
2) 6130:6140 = 0.1 Angstrom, 3.23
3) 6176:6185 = 0.1 Angstrom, 3.19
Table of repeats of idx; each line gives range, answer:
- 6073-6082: 3.43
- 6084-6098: 3.4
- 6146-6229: 3.24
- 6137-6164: 3.39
